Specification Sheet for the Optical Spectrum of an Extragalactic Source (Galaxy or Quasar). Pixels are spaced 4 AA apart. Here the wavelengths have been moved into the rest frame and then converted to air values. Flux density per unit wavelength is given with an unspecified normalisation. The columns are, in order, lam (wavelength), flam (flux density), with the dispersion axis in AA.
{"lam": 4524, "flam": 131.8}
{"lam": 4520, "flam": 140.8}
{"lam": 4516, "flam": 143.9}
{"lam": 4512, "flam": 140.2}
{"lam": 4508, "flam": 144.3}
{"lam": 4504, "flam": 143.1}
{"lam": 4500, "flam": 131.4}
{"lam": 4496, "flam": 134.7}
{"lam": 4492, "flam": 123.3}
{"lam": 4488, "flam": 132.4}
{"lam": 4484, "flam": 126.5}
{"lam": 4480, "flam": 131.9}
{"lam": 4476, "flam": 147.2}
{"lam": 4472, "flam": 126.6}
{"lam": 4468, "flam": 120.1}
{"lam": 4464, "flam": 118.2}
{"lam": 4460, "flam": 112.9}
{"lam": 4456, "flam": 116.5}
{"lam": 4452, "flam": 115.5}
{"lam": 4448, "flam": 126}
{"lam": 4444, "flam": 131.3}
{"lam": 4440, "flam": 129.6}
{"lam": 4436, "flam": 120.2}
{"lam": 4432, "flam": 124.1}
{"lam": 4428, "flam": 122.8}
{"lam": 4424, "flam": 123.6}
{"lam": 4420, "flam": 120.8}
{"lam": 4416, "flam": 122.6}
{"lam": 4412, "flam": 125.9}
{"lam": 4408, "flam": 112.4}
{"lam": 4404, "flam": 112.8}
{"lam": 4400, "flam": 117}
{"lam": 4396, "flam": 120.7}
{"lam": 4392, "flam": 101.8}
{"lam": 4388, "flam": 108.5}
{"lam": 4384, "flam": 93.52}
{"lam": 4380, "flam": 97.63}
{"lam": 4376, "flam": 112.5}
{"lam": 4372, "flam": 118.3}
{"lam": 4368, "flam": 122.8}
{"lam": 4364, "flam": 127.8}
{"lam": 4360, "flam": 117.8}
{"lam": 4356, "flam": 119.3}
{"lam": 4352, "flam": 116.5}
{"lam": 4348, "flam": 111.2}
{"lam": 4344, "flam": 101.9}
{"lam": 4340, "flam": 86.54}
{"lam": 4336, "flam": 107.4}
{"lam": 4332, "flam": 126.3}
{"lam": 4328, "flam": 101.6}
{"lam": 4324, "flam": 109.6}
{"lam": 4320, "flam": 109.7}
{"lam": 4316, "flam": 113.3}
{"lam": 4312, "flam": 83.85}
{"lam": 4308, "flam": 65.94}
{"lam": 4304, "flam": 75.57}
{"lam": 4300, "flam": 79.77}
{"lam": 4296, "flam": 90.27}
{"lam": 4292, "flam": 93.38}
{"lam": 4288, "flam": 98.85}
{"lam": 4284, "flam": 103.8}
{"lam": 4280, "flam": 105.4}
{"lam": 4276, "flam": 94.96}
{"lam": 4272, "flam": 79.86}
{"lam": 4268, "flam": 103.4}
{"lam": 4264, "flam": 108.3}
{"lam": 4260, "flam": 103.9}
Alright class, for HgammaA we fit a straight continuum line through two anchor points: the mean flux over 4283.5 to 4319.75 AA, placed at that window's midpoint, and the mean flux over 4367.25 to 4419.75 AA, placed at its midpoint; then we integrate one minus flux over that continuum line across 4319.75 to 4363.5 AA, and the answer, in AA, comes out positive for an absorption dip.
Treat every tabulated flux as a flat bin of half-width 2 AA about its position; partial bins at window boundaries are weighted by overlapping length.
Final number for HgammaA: -4.6 AA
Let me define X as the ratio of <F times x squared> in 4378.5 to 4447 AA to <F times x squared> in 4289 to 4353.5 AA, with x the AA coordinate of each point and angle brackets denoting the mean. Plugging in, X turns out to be 1.2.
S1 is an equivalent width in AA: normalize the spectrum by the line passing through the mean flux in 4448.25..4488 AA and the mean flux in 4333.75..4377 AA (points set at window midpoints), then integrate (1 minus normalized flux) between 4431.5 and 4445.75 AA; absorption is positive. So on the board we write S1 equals -0.6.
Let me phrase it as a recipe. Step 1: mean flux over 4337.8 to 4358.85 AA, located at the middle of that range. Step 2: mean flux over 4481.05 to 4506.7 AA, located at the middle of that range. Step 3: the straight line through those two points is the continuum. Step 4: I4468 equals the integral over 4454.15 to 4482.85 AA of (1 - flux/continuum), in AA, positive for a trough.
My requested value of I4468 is 0.7 AA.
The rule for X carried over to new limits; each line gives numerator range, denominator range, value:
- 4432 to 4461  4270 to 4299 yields 1.39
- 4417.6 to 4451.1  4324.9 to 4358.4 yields 1.19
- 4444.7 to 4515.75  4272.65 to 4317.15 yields 1.55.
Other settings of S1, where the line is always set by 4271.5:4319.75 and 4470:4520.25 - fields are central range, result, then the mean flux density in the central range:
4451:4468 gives 1.5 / 116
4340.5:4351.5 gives -0.3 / 105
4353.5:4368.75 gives -2.3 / 122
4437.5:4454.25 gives -0.1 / 125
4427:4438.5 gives -0.1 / 123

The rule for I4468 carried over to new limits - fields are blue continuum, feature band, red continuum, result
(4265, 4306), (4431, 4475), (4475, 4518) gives 1.60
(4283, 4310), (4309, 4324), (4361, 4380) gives -0.93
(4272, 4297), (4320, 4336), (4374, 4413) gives -1.50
